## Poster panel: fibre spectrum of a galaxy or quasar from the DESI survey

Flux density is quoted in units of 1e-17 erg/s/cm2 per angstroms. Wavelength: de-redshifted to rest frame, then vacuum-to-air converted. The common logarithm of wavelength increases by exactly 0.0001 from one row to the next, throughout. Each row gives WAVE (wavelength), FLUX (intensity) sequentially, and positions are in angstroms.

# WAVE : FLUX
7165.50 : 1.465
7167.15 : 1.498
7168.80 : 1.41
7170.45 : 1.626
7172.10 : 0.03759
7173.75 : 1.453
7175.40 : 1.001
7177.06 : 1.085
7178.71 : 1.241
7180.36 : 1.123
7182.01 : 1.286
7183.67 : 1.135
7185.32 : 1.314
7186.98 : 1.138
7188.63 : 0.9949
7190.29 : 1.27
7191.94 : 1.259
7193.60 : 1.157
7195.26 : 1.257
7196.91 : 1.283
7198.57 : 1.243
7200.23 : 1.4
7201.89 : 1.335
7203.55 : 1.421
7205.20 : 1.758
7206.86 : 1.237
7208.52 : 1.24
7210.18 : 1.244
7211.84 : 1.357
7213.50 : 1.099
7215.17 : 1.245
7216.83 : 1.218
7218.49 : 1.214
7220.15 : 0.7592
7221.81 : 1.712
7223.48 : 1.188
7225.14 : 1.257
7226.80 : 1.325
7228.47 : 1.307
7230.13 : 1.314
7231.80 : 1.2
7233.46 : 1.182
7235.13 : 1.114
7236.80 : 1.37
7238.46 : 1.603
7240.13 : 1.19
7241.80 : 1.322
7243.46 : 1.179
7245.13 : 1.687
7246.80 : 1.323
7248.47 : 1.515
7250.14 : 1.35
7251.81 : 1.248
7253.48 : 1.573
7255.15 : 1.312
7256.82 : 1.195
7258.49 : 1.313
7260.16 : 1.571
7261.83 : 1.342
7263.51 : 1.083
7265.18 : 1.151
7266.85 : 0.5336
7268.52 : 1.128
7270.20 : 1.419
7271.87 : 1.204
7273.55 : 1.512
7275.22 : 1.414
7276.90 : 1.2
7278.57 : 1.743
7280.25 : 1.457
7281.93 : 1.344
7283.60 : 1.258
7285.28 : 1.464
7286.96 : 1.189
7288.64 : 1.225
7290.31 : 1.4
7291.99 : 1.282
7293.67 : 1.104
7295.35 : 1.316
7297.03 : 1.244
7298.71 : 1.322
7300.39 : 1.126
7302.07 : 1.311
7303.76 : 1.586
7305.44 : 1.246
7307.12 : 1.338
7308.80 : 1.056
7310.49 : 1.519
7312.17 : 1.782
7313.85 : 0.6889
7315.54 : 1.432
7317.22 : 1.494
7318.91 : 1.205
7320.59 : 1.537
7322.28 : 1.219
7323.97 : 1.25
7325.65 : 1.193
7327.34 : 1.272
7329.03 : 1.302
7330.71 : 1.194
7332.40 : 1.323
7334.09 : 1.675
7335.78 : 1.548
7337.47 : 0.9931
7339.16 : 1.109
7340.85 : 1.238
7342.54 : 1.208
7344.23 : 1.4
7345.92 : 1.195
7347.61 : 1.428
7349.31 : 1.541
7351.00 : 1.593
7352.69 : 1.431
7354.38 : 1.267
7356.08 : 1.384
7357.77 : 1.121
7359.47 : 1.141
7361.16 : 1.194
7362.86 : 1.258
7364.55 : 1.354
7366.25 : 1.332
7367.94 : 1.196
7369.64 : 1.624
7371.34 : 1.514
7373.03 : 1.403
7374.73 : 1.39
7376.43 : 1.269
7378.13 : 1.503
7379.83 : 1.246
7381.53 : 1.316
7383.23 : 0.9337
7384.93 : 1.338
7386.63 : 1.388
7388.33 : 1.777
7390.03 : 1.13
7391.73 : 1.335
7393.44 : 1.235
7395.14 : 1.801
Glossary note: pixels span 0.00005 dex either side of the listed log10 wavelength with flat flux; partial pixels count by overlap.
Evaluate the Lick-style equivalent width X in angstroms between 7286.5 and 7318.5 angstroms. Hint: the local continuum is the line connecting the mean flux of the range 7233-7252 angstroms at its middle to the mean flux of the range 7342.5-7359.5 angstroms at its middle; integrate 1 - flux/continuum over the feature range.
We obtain 1.2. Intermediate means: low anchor 1.35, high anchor 1.35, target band 1.3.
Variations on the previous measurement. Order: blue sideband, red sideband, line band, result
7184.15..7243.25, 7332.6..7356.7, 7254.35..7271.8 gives 1.3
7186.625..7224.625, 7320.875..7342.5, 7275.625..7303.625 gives -1.0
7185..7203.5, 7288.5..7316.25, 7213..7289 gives -1.5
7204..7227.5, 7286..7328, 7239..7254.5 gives -1.2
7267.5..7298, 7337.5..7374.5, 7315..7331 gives 0.1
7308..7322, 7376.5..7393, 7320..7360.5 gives 0.5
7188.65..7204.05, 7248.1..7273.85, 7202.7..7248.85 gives -1.2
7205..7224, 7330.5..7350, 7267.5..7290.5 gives -1.0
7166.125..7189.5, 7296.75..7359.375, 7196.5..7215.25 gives -2.0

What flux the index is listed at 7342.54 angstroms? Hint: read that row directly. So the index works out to 1.208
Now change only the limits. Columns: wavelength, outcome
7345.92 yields 1.195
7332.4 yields 1.323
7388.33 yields 1.777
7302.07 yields 1.311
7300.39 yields 1.126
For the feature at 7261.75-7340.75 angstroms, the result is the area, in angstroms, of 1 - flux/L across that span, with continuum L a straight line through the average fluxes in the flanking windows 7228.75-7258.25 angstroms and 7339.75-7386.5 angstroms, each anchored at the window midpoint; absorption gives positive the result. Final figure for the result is 2.3 angstroms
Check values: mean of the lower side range 1.33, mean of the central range 1.29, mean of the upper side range 1.33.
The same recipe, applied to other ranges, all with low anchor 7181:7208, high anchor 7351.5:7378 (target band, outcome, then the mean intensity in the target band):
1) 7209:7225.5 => 0.7 angstroms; 1.23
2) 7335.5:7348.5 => 0.7 angstroms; 1.25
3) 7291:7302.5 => 0.6 angstroms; 1.24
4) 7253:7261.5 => -0.5 angstroms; 1.38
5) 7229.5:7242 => 0.1 angstroms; 1.28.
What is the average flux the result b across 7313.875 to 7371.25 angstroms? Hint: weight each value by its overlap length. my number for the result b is 1.32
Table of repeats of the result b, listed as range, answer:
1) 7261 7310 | 1.28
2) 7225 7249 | 1.33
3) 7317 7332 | 1.29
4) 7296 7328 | 1.31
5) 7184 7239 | 1.27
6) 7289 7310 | 1.28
